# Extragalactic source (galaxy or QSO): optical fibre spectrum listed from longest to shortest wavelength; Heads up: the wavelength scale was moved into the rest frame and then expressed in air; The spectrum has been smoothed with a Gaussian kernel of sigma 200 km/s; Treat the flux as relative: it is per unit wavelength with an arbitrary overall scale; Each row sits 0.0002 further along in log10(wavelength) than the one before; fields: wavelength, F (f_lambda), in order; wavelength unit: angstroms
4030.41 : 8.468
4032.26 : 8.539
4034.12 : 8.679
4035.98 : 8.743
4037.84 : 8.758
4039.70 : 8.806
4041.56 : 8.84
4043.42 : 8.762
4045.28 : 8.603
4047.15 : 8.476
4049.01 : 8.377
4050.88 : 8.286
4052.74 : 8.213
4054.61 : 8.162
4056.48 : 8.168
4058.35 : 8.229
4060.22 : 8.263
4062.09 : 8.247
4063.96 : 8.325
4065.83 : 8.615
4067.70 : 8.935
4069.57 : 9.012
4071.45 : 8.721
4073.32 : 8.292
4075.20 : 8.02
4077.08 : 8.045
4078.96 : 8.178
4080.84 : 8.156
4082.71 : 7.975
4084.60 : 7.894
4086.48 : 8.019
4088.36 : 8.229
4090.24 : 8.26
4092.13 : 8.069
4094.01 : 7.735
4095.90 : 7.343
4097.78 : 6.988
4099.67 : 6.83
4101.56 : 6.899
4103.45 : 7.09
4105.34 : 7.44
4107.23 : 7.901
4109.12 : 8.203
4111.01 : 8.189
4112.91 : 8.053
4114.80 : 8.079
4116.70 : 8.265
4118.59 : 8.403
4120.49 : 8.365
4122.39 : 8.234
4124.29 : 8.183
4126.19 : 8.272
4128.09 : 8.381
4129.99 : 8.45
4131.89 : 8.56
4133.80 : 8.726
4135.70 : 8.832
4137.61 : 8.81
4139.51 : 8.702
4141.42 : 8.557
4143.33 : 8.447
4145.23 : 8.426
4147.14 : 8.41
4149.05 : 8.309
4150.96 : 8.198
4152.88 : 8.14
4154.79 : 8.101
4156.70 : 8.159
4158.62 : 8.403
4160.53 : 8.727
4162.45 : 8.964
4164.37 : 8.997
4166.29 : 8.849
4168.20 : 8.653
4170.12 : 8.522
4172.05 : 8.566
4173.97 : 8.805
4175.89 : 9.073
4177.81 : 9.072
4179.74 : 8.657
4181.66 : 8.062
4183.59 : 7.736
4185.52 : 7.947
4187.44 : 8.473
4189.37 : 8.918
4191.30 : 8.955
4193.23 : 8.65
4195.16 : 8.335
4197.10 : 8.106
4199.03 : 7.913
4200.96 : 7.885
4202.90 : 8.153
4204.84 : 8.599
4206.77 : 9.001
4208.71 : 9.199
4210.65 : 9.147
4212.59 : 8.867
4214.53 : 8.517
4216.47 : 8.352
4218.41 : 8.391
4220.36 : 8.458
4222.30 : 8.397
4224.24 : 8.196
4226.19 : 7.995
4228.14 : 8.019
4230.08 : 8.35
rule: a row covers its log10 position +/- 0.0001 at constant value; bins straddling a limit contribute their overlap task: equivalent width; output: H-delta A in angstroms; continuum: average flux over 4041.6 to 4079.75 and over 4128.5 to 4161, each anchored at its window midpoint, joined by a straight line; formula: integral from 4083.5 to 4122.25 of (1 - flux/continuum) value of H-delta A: 2.8 angstroms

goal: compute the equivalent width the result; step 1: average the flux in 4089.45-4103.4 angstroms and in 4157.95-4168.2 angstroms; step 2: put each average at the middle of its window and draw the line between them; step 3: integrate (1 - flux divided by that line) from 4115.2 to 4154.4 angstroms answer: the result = -1.1 angstroms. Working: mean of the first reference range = 7.41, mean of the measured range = 8.42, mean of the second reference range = 8.79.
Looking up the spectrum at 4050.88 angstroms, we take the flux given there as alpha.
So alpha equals 8.286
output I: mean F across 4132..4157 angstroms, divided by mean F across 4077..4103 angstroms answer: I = 1.1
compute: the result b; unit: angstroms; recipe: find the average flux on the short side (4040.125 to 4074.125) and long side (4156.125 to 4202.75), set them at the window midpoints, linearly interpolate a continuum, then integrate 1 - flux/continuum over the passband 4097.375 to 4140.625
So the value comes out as 2.03 angstroms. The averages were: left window 8.48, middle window 8.1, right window 8.51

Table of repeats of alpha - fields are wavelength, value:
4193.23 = 8.65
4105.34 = 7.44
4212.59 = 8.867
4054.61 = 8.162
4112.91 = 8.053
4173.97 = 8.805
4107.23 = 7.901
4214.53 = 8.517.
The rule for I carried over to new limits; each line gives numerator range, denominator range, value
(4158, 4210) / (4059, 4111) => 1.07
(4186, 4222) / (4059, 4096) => 1.04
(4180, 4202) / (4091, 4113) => 1.10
